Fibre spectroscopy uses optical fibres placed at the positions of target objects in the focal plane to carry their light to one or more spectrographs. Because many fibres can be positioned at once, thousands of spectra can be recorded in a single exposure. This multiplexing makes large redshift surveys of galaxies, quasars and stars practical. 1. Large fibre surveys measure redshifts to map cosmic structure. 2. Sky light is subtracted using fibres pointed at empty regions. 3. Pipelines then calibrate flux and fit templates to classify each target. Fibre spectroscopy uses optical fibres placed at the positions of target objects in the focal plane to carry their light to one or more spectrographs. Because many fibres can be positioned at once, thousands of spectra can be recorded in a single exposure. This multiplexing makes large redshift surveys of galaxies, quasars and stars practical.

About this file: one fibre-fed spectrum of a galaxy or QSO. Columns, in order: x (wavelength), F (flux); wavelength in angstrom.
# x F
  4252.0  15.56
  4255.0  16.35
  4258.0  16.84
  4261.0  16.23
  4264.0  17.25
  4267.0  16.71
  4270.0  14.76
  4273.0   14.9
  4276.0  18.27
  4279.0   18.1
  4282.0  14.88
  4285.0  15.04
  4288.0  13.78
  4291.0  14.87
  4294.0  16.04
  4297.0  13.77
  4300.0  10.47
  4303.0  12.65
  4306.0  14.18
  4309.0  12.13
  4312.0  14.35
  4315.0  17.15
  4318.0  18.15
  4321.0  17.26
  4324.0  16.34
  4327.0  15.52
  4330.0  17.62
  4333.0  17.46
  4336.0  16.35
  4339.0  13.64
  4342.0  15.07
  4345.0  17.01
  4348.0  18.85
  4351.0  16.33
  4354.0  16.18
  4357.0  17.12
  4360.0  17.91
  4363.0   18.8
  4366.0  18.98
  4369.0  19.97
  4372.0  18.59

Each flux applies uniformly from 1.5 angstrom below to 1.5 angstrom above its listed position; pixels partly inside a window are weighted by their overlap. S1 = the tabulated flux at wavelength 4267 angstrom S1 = 16.71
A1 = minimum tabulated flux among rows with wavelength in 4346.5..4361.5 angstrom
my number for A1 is 16.18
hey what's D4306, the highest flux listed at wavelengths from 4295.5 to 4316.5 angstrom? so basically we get 17.15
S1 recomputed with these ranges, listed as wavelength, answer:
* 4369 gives 19.97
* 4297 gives 13.77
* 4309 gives 12.13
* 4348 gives 18.85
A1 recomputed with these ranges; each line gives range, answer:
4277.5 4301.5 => 10.47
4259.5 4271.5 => 14.76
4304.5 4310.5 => 12.13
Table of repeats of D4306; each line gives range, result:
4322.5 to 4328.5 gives 16.34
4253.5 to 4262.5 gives 16.84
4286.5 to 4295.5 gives 16.04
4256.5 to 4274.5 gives 17.25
